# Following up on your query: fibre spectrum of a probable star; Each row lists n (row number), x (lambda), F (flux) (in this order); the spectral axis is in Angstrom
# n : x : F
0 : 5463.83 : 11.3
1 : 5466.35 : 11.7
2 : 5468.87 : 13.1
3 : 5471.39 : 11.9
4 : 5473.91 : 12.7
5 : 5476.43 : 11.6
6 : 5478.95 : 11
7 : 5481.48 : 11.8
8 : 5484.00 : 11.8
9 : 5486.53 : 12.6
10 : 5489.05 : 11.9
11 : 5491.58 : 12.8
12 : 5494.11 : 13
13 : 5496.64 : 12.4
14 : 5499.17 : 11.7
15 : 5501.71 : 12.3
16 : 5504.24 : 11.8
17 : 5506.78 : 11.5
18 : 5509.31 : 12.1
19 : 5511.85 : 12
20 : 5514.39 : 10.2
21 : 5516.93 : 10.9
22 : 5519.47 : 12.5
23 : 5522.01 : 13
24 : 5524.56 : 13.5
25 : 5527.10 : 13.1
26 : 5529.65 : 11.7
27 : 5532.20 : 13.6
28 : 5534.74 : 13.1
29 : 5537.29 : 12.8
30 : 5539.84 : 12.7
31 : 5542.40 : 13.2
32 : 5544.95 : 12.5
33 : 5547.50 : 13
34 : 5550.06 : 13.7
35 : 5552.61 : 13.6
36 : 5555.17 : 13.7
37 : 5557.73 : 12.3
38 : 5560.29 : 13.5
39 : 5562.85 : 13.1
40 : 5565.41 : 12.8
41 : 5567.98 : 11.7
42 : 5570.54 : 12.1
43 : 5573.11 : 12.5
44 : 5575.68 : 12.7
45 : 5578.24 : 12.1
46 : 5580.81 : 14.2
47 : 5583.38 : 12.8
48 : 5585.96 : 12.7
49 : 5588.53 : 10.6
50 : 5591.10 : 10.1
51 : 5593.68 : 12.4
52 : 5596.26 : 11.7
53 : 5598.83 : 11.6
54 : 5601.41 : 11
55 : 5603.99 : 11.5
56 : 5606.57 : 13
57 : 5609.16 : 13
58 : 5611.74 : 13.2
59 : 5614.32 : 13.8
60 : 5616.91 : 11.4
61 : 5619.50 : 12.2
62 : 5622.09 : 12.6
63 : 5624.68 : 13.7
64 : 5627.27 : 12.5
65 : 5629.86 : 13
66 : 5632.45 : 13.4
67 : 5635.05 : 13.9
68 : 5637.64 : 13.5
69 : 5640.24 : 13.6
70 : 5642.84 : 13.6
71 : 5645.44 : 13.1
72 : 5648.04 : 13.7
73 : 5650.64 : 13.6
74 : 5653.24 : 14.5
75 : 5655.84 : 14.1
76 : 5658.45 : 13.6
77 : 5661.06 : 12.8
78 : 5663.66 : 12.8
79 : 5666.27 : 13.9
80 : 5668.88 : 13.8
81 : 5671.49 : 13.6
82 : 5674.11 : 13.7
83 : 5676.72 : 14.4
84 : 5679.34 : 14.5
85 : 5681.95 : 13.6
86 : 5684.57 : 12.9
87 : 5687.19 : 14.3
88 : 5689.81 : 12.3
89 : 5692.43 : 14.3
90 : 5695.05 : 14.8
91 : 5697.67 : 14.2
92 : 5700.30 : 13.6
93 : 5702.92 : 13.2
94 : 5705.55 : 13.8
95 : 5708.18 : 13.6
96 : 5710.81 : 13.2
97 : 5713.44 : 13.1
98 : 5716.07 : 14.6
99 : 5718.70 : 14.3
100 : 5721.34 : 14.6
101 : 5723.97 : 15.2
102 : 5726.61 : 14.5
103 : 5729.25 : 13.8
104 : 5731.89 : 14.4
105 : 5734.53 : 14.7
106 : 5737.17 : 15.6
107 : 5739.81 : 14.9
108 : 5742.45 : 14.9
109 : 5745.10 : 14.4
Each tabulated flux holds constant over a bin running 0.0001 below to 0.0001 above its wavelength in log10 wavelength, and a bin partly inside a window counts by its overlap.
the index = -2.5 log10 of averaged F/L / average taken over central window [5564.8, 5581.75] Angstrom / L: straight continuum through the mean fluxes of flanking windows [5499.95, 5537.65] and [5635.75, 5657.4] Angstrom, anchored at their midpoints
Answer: 0.03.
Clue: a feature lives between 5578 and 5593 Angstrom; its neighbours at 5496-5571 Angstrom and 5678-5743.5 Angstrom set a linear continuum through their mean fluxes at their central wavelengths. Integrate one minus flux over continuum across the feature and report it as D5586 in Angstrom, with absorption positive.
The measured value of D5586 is 1.0 Angstrom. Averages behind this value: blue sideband 12.5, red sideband 14.1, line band 12.1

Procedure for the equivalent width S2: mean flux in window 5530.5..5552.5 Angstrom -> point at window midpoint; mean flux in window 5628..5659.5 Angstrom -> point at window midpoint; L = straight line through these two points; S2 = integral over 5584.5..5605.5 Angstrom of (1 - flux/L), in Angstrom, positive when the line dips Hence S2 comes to 3.0 Angstrom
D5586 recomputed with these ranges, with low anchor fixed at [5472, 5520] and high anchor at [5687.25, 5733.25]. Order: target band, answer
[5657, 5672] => 0.1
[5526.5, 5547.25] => -0.9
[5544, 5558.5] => -0.8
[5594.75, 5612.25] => 1.2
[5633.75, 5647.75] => -0.3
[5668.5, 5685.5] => -0.2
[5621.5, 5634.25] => 0.1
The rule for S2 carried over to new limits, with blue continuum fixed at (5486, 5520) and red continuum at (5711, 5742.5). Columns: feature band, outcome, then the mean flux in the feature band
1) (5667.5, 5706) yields 0.65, 13.8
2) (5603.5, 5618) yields 0.49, 12.7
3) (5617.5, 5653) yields 0.51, 13.3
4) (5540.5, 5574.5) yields -0.88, 12.9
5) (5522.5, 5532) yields -0.51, 12.9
